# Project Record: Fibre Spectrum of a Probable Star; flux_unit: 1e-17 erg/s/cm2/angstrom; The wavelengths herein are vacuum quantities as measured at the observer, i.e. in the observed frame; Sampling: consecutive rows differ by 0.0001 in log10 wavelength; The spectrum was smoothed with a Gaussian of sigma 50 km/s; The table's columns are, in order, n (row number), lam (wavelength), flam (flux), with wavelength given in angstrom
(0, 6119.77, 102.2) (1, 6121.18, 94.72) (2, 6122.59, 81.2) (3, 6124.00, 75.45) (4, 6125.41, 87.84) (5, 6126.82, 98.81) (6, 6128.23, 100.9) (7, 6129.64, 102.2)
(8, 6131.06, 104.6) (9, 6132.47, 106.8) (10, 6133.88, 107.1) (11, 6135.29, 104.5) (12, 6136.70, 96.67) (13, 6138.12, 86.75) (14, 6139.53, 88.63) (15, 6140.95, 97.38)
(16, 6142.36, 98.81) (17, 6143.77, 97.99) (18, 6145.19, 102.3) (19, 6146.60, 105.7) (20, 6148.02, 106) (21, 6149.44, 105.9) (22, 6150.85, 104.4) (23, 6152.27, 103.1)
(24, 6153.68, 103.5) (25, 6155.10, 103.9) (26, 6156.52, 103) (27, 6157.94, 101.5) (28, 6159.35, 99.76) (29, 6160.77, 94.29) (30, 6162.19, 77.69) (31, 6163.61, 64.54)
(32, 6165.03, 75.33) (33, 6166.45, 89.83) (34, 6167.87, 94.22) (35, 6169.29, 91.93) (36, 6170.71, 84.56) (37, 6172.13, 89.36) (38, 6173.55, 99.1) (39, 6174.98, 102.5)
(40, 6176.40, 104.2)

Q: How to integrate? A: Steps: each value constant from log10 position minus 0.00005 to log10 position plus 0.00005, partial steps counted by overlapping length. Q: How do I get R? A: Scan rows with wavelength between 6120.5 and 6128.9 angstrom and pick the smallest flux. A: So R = 75.45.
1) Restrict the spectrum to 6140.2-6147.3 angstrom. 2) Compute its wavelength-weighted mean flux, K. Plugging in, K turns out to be 100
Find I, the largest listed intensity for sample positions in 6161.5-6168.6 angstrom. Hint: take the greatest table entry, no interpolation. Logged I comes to 94.22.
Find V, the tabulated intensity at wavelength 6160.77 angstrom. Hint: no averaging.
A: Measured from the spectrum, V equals 94.29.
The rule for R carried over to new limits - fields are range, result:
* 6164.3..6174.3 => 75.33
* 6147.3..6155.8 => 103.1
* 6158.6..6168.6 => 64.54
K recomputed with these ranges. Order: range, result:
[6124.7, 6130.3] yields 97.4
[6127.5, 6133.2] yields 104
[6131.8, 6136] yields 106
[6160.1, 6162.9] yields 85.8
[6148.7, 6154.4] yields 104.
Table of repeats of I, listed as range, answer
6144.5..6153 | 106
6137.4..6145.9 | 102.3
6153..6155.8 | 103.9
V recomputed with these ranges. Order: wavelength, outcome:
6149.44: 105.9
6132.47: 106.8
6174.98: 102.5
